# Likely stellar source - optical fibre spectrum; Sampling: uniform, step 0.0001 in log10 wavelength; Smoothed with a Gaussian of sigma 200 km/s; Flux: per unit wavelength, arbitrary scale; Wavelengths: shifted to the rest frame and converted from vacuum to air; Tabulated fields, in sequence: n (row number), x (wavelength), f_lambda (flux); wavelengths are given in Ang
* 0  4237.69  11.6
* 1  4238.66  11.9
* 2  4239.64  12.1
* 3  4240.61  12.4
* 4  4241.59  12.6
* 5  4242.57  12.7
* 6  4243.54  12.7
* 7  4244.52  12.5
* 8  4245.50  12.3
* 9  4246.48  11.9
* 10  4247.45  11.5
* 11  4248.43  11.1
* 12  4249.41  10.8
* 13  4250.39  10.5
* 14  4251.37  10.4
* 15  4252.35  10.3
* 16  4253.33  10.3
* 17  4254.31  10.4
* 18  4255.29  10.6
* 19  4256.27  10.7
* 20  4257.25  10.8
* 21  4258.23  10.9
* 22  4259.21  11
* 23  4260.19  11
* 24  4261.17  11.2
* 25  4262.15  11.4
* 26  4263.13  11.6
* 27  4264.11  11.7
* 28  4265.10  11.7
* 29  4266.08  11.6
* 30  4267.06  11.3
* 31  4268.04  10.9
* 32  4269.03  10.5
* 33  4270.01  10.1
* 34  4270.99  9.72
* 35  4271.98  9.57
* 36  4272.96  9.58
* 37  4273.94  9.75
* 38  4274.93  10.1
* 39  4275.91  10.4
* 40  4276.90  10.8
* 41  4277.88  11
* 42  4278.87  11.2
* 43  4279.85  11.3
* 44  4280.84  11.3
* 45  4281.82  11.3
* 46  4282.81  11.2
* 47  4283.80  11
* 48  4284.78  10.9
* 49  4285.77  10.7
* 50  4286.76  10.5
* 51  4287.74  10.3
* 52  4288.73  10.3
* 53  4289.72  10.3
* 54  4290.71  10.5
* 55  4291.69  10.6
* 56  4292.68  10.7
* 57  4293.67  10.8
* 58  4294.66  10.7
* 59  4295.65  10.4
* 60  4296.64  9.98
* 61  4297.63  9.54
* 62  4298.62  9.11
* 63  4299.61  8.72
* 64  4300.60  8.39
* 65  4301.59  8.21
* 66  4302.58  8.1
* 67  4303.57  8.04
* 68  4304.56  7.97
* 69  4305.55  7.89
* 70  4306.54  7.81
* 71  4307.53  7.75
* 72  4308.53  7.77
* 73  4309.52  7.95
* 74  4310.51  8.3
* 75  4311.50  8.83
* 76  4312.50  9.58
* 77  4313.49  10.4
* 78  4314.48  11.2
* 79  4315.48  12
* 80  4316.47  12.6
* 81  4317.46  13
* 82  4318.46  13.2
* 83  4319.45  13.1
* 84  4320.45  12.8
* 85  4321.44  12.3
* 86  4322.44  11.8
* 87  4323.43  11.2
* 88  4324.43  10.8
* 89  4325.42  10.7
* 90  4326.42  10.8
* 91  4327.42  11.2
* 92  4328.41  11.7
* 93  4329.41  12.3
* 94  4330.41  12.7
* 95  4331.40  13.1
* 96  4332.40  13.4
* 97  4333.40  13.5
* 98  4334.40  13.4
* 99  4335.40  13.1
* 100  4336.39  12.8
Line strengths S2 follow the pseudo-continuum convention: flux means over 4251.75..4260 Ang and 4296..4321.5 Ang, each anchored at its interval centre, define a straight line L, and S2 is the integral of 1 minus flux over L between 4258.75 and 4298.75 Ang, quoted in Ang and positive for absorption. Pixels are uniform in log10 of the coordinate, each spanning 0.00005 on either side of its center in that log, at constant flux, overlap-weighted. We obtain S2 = -1.68 Ang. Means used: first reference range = 10.6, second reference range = 9.75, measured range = 10.7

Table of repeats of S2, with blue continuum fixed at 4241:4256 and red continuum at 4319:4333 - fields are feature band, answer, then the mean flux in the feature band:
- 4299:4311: 3.80 Ang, 8.09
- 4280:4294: 1.10 Ang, 10.8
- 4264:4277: 1.16 Ang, 10.5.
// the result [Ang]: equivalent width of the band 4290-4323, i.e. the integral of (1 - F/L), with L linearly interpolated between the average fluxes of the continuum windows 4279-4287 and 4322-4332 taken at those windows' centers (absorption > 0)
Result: 4.0 Ang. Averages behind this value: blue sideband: 11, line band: 10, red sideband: 11.7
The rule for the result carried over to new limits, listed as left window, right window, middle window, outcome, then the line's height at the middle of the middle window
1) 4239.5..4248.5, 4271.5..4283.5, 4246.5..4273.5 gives 1.6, 11.5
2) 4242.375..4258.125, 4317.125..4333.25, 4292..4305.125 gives 2.8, 11.8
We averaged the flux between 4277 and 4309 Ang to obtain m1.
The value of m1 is 9.83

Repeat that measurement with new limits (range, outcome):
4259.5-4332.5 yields 10.6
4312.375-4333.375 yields 12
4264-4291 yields 10.7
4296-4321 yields 9.7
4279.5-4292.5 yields 10.8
